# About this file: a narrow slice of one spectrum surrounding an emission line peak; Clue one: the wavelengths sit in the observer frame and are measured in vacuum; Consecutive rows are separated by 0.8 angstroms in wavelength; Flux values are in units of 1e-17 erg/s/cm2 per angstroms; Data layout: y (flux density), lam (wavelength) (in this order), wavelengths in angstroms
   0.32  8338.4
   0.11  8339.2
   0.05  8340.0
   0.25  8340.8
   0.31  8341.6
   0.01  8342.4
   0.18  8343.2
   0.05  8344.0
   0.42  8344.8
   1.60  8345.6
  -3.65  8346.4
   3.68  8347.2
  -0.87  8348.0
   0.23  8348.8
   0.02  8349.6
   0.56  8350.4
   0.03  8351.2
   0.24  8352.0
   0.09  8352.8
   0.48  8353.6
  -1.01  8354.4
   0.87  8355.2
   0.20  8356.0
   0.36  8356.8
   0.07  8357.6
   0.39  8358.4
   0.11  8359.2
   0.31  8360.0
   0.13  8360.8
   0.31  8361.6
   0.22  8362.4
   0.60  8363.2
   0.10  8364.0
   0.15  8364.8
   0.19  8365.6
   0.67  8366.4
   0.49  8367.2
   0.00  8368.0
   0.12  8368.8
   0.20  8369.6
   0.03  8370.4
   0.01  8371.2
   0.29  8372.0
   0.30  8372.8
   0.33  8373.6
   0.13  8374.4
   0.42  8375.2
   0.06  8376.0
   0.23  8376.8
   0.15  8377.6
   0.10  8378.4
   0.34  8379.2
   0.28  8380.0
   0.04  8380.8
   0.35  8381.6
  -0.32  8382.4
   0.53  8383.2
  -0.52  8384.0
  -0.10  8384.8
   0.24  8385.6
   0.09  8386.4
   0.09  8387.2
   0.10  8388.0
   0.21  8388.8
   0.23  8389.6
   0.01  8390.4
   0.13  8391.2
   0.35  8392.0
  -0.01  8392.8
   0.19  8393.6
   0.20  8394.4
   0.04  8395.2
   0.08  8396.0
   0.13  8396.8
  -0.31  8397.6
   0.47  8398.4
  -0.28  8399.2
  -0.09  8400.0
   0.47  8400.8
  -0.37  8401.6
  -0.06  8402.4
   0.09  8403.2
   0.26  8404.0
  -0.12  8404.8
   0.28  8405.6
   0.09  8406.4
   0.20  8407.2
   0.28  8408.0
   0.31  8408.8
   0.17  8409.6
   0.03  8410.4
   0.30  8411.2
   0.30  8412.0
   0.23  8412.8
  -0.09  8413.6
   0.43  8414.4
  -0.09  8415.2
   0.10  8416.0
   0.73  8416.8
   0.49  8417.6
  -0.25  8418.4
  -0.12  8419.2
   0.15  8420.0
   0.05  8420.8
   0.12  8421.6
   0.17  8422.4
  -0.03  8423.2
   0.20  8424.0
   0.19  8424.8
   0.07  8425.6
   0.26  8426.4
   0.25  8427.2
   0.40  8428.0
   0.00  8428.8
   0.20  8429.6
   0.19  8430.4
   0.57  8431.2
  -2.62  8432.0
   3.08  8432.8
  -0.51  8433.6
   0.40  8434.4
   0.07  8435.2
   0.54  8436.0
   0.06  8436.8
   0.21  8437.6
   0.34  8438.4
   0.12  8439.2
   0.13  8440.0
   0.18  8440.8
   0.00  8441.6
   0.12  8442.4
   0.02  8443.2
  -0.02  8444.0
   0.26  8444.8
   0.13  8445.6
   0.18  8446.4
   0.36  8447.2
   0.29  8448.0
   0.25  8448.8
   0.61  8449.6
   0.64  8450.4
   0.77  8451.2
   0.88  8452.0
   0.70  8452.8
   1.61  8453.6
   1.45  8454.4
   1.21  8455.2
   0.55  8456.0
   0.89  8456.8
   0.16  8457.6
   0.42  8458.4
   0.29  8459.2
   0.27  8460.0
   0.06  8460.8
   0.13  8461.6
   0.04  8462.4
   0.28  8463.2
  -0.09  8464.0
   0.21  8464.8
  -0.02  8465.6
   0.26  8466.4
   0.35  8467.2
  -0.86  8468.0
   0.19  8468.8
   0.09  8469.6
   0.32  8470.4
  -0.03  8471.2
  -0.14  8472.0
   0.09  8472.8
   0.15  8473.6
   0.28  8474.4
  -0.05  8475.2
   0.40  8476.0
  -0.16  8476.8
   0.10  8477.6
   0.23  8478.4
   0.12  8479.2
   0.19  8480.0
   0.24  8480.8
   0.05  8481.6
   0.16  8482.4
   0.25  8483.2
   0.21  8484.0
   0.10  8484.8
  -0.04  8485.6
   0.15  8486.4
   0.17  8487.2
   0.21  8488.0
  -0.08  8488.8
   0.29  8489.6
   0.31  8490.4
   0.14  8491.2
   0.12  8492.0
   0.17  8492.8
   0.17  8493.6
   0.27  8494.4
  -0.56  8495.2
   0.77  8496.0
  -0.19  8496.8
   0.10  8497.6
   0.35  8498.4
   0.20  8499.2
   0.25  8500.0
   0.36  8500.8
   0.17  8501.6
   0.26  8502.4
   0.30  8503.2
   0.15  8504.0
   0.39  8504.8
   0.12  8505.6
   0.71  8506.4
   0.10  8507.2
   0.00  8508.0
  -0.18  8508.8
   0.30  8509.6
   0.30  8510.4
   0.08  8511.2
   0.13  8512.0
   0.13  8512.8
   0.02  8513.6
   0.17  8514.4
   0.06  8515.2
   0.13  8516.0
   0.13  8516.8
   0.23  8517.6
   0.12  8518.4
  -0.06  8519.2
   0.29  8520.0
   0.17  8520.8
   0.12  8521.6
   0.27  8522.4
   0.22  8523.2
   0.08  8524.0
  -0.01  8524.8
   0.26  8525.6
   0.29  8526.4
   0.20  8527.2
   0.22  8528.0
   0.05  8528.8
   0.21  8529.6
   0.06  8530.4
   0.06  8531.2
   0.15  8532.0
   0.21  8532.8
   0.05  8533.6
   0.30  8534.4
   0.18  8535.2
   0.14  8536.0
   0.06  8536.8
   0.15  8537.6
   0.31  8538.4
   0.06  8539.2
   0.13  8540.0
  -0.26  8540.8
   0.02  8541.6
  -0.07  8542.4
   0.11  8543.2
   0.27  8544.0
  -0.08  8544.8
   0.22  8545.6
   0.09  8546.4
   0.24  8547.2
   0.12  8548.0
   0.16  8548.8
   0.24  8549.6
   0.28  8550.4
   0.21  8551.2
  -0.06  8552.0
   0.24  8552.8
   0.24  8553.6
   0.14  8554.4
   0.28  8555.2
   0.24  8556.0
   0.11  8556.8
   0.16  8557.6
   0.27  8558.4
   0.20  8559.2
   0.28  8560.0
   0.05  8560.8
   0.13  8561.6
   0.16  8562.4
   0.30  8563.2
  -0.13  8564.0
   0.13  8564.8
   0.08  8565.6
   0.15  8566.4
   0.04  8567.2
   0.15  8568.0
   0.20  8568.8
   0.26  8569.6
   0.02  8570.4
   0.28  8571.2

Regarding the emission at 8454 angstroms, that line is H-gamma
